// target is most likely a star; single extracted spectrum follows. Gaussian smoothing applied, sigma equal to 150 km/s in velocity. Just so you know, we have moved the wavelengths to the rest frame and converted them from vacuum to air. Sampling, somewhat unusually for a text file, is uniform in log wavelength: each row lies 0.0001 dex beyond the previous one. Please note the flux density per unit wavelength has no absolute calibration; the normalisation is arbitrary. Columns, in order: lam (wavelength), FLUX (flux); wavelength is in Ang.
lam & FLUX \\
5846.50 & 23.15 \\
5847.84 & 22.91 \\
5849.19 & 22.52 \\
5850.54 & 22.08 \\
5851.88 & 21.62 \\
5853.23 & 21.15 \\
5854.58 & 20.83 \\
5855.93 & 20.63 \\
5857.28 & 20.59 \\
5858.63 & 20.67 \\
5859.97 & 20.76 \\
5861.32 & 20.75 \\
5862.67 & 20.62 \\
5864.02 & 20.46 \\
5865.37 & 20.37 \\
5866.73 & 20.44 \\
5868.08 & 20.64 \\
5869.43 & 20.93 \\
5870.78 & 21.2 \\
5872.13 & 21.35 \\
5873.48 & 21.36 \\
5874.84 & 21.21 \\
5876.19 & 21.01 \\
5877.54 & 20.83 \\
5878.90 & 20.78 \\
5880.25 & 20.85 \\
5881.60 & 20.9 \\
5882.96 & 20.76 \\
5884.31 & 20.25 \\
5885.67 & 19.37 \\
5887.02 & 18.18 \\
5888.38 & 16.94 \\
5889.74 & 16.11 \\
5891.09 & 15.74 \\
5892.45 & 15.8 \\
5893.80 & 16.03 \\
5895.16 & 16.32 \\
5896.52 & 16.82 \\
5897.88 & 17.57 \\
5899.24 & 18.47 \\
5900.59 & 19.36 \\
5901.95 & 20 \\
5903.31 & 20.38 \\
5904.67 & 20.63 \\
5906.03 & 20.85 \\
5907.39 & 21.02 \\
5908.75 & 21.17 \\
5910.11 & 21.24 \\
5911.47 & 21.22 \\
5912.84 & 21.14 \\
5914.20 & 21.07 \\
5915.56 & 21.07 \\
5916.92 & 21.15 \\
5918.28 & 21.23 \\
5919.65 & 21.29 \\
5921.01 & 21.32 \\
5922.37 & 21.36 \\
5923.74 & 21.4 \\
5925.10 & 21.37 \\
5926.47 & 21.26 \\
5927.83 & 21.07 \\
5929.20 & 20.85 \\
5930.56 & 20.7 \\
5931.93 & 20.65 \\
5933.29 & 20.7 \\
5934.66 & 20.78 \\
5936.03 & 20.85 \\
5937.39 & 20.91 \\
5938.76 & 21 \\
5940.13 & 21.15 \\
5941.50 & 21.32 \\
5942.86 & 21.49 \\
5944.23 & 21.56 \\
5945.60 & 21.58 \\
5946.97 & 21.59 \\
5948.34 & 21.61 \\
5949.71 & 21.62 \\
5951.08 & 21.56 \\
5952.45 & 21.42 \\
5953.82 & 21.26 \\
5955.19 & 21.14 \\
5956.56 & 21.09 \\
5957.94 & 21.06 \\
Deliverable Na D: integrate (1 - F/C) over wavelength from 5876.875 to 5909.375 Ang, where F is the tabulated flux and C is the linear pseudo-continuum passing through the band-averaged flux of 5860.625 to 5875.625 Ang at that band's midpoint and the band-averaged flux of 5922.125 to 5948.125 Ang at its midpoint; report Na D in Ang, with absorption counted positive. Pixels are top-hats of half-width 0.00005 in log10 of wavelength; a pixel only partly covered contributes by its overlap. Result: 3.09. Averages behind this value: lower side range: 20.8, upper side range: 21.1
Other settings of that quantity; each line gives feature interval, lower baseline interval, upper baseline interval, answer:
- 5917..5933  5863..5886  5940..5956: 0.08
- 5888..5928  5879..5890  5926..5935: 0.94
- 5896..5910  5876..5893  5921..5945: 0.06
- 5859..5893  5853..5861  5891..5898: -2.59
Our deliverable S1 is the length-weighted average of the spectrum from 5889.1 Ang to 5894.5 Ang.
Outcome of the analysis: 15.9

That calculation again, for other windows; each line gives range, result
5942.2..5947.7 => 21.5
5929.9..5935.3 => 20.7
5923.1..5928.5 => 21.3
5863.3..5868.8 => 20.5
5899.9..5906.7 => 20.3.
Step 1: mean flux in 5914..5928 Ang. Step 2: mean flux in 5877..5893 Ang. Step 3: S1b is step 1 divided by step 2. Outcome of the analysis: 1.13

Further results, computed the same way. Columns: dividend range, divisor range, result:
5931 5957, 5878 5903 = 1.15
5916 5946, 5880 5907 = 1.14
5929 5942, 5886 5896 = 1.26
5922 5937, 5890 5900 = 1.26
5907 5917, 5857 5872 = 1.02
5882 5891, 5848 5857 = 0.86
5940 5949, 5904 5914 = 1.02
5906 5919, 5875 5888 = 1.04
